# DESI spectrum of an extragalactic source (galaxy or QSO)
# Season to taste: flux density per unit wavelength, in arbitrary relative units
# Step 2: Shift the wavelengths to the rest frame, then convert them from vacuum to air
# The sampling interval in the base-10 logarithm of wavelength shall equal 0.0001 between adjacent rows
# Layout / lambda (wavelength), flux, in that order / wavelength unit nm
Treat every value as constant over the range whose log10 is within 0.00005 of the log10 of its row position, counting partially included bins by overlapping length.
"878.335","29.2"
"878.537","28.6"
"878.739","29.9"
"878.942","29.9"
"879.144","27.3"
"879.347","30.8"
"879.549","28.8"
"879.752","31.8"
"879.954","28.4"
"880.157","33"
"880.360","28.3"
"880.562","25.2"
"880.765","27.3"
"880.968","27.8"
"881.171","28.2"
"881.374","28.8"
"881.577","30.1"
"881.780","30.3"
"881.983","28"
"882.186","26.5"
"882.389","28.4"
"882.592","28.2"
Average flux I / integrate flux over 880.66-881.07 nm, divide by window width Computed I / 27.5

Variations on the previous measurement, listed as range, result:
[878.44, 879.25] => 28.9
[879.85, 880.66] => 28.8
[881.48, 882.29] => 28.7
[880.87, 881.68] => 28.7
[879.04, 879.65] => 29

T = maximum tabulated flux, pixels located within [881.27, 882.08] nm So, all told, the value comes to 30.3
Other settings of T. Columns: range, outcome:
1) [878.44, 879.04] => 29.9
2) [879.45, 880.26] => 33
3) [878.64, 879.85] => 31.8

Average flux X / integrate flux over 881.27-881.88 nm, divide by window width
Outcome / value 29.7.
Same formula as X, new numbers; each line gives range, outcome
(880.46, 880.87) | 26.3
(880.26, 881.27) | 27.4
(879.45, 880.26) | 30.5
